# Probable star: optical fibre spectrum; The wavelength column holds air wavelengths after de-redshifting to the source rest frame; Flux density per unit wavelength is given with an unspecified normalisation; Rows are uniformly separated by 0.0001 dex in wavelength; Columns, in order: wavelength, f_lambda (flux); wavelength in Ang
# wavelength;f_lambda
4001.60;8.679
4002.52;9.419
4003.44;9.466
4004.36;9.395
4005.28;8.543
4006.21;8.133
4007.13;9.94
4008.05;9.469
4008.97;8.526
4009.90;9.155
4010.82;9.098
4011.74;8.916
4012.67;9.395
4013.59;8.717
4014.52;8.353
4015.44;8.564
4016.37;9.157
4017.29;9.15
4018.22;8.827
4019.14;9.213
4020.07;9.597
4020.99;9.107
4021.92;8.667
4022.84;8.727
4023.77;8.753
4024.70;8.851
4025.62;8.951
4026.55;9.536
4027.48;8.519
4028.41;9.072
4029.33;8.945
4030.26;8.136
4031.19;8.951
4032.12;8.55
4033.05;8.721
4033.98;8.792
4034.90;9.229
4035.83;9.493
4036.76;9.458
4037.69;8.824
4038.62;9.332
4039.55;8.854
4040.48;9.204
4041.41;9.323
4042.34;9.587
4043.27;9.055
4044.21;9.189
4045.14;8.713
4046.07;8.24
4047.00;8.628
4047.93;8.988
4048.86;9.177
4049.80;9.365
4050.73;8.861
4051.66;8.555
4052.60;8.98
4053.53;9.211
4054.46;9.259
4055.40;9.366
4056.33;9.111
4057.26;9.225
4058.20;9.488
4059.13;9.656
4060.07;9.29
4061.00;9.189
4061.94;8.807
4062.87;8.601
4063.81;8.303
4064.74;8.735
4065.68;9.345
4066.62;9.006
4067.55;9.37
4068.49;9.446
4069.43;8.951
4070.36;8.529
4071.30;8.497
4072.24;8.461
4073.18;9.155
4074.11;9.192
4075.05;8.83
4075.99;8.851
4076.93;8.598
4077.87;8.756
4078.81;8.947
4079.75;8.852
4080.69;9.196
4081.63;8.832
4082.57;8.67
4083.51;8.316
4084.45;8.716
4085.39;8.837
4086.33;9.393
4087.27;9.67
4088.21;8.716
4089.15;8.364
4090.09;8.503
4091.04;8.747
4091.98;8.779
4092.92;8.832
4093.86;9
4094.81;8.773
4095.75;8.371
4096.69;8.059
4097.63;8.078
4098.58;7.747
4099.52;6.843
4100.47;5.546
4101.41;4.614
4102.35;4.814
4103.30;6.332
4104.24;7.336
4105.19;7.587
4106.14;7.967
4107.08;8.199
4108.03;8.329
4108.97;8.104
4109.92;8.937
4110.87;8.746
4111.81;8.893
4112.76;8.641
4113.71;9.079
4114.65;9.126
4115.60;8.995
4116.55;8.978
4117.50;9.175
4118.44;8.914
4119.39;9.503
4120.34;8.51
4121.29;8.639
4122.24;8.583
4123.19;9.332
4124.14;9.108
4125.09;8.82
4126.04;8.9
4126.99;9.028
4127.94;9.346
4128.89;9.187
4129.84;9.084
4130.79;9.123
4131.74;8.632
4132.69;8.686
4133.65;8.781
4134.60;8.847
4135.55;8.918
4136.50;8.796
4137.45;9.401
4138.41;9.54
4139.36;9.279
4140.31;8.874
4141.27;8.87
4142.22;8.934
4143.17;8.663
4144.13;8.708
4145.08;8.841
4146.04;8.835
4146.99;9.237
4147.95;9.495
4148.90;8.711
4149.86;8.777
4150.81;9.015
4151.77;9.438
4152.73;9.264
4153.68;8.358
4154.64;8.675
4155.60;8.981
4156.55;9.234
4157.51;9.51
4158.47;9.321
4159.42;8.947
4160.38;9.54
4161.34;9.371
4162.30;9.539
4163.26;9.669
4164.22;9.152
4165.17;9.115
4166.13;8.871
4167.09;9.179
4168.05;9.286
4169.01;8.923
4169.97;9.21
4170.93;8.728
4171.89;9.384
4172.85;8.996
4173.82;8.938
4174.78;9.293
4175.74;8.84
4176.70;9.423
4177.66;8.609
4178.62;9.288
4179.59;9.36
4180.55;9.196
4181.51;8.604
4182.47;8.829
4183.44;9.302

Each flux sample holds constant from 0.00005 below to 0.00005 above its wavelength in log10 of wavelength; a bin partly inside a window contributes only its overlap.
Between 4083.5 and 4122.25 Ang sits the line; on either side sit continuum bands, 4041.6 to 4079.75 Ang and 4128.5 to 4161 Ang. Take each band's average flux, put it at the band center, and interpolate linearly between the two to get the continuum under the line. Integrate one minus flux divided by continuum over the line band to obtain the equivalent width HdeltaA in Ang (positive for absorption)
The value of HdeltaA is 3.17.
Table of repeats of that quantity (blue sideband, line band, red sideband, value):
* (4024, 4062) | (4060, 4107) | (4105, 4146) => 2.9 Ang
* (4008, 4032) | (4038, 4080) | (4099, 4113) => -4.0 Ang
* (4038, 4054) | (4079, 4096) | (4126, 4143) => 0.4 Ang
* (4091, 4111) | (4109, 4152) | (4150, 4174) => -3.0 Ang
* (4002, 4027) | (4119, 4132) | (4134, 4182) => 0.1 Ang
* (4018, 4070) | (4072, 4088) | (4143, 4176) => 0.3 Ang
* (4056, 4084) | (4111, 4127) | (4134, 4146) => 0.0 Ang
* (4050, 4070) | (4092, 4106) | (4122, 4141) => 2.6 Ang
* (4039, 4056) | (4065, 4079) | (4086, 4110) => -0.7 Ang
